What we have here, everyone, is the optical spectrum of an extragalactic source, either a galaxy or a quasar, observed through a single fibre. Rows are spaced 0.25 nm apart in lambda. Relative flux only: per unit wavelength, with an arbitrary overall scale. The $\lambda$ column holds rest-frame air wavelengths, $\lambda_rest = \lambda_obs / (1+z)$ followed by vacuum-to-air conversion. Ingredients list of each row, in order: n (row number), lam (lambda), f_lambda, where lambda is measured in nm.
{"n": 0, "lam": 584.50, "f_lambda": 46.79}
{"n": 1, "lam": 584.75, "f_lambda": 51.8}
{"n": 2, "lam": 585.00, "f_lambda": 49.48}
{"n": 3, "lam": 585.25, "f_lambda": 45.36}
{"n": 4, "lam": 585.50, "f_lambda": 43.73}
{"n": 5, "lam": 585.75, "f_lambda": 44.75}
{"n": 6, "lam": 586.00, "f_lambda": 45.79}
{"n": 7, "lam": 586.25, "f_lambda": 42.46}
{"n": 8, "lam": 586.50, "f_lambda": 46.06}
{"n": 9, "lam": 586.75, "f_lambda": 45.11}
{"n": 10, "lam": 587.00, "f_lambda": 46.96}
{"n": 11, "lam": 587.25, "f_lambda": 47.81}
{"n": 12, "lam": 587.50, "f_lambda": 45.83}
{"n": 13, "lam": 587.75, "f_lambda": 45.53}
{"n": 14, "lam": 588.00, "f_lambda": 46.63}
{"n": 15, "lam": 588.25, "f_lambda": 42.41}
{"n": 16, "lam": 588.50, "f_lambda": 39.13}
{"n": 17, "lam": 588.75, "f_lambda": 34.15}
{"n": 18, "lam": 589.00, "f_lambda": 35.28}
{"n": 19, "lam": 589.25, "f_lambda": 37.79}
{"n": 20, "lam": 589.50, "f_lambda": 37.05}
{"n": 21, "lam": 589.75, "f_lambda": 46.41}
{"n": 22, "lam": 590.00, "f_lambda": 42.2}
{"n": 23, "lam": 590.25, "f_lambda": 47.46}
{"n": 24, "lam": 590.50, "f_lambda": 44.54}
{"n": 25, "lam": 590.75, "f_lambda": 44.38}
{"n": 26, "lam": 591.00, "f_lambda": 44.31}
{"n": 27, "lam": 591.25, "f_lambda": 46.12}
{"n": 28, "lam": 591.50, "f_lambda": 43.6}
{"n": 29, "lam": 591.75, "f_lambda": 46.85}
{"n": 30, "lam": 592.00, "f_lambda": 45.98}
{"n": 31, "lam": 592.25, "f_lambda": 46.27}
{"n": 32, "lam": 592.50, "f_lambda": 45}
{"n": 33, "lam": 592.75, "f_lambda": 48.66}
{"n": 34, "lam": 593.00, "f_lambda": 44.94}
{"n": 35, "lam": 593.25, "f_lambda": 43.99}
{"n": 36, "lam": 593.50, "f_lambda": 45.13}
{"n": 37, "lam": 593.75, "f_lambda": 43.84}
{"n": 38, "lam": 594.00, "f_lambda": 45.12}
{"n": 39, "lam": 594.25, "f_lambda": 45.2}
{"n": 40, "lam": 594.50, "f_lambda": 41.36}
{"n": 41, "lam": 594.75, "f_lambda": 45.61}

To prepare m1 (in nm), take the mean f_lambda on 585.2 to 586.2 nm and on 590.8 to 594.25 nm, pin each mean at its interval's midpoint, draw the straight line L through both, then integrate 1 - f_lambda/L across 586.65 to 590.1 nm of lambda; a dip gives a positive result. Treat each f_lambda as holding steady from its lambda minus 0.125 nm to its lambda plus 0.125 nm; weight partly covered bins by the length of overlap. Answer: 0.20 nm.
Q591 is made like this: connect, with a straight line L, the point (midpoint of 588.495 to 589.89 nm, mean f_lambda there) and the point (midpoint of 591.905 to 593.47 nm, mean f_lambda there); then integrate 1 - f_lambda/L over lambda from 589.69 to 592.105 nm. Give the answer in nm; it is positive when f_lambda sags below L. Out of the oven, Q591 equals -0.19 nm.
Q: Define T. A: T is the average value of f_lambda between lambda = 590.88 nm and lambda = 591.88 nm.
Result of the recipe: 45.2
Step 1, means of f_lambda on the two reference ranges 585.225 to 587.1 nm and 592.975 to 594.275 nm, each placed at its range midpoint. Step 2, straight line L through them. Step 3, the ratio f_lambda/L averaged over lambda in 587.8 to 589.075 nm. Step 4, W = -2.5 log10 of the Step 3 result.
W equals 0.124 mag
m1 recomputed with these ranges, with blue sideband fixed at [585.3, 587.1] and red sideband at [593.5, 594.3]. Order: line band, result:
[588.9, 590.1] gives 0.14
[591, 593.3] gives -0.05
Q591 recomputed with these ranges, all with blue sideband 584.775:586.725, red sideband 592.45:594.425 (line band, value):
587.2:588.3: 0.00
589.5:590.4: 0.02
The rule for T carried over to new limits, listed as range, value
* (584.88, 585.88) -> 45.8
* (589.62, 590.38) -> 45.3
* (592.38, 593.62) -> 45.5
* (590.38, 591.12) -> 44.4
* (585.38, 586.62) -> 44.6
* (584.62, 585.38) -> 48.8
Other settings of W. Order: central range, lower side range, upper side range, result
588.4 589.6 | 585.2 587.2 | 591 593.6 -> 0.23 mag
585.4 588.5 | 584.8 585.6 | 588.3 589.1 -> -0.08 mag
